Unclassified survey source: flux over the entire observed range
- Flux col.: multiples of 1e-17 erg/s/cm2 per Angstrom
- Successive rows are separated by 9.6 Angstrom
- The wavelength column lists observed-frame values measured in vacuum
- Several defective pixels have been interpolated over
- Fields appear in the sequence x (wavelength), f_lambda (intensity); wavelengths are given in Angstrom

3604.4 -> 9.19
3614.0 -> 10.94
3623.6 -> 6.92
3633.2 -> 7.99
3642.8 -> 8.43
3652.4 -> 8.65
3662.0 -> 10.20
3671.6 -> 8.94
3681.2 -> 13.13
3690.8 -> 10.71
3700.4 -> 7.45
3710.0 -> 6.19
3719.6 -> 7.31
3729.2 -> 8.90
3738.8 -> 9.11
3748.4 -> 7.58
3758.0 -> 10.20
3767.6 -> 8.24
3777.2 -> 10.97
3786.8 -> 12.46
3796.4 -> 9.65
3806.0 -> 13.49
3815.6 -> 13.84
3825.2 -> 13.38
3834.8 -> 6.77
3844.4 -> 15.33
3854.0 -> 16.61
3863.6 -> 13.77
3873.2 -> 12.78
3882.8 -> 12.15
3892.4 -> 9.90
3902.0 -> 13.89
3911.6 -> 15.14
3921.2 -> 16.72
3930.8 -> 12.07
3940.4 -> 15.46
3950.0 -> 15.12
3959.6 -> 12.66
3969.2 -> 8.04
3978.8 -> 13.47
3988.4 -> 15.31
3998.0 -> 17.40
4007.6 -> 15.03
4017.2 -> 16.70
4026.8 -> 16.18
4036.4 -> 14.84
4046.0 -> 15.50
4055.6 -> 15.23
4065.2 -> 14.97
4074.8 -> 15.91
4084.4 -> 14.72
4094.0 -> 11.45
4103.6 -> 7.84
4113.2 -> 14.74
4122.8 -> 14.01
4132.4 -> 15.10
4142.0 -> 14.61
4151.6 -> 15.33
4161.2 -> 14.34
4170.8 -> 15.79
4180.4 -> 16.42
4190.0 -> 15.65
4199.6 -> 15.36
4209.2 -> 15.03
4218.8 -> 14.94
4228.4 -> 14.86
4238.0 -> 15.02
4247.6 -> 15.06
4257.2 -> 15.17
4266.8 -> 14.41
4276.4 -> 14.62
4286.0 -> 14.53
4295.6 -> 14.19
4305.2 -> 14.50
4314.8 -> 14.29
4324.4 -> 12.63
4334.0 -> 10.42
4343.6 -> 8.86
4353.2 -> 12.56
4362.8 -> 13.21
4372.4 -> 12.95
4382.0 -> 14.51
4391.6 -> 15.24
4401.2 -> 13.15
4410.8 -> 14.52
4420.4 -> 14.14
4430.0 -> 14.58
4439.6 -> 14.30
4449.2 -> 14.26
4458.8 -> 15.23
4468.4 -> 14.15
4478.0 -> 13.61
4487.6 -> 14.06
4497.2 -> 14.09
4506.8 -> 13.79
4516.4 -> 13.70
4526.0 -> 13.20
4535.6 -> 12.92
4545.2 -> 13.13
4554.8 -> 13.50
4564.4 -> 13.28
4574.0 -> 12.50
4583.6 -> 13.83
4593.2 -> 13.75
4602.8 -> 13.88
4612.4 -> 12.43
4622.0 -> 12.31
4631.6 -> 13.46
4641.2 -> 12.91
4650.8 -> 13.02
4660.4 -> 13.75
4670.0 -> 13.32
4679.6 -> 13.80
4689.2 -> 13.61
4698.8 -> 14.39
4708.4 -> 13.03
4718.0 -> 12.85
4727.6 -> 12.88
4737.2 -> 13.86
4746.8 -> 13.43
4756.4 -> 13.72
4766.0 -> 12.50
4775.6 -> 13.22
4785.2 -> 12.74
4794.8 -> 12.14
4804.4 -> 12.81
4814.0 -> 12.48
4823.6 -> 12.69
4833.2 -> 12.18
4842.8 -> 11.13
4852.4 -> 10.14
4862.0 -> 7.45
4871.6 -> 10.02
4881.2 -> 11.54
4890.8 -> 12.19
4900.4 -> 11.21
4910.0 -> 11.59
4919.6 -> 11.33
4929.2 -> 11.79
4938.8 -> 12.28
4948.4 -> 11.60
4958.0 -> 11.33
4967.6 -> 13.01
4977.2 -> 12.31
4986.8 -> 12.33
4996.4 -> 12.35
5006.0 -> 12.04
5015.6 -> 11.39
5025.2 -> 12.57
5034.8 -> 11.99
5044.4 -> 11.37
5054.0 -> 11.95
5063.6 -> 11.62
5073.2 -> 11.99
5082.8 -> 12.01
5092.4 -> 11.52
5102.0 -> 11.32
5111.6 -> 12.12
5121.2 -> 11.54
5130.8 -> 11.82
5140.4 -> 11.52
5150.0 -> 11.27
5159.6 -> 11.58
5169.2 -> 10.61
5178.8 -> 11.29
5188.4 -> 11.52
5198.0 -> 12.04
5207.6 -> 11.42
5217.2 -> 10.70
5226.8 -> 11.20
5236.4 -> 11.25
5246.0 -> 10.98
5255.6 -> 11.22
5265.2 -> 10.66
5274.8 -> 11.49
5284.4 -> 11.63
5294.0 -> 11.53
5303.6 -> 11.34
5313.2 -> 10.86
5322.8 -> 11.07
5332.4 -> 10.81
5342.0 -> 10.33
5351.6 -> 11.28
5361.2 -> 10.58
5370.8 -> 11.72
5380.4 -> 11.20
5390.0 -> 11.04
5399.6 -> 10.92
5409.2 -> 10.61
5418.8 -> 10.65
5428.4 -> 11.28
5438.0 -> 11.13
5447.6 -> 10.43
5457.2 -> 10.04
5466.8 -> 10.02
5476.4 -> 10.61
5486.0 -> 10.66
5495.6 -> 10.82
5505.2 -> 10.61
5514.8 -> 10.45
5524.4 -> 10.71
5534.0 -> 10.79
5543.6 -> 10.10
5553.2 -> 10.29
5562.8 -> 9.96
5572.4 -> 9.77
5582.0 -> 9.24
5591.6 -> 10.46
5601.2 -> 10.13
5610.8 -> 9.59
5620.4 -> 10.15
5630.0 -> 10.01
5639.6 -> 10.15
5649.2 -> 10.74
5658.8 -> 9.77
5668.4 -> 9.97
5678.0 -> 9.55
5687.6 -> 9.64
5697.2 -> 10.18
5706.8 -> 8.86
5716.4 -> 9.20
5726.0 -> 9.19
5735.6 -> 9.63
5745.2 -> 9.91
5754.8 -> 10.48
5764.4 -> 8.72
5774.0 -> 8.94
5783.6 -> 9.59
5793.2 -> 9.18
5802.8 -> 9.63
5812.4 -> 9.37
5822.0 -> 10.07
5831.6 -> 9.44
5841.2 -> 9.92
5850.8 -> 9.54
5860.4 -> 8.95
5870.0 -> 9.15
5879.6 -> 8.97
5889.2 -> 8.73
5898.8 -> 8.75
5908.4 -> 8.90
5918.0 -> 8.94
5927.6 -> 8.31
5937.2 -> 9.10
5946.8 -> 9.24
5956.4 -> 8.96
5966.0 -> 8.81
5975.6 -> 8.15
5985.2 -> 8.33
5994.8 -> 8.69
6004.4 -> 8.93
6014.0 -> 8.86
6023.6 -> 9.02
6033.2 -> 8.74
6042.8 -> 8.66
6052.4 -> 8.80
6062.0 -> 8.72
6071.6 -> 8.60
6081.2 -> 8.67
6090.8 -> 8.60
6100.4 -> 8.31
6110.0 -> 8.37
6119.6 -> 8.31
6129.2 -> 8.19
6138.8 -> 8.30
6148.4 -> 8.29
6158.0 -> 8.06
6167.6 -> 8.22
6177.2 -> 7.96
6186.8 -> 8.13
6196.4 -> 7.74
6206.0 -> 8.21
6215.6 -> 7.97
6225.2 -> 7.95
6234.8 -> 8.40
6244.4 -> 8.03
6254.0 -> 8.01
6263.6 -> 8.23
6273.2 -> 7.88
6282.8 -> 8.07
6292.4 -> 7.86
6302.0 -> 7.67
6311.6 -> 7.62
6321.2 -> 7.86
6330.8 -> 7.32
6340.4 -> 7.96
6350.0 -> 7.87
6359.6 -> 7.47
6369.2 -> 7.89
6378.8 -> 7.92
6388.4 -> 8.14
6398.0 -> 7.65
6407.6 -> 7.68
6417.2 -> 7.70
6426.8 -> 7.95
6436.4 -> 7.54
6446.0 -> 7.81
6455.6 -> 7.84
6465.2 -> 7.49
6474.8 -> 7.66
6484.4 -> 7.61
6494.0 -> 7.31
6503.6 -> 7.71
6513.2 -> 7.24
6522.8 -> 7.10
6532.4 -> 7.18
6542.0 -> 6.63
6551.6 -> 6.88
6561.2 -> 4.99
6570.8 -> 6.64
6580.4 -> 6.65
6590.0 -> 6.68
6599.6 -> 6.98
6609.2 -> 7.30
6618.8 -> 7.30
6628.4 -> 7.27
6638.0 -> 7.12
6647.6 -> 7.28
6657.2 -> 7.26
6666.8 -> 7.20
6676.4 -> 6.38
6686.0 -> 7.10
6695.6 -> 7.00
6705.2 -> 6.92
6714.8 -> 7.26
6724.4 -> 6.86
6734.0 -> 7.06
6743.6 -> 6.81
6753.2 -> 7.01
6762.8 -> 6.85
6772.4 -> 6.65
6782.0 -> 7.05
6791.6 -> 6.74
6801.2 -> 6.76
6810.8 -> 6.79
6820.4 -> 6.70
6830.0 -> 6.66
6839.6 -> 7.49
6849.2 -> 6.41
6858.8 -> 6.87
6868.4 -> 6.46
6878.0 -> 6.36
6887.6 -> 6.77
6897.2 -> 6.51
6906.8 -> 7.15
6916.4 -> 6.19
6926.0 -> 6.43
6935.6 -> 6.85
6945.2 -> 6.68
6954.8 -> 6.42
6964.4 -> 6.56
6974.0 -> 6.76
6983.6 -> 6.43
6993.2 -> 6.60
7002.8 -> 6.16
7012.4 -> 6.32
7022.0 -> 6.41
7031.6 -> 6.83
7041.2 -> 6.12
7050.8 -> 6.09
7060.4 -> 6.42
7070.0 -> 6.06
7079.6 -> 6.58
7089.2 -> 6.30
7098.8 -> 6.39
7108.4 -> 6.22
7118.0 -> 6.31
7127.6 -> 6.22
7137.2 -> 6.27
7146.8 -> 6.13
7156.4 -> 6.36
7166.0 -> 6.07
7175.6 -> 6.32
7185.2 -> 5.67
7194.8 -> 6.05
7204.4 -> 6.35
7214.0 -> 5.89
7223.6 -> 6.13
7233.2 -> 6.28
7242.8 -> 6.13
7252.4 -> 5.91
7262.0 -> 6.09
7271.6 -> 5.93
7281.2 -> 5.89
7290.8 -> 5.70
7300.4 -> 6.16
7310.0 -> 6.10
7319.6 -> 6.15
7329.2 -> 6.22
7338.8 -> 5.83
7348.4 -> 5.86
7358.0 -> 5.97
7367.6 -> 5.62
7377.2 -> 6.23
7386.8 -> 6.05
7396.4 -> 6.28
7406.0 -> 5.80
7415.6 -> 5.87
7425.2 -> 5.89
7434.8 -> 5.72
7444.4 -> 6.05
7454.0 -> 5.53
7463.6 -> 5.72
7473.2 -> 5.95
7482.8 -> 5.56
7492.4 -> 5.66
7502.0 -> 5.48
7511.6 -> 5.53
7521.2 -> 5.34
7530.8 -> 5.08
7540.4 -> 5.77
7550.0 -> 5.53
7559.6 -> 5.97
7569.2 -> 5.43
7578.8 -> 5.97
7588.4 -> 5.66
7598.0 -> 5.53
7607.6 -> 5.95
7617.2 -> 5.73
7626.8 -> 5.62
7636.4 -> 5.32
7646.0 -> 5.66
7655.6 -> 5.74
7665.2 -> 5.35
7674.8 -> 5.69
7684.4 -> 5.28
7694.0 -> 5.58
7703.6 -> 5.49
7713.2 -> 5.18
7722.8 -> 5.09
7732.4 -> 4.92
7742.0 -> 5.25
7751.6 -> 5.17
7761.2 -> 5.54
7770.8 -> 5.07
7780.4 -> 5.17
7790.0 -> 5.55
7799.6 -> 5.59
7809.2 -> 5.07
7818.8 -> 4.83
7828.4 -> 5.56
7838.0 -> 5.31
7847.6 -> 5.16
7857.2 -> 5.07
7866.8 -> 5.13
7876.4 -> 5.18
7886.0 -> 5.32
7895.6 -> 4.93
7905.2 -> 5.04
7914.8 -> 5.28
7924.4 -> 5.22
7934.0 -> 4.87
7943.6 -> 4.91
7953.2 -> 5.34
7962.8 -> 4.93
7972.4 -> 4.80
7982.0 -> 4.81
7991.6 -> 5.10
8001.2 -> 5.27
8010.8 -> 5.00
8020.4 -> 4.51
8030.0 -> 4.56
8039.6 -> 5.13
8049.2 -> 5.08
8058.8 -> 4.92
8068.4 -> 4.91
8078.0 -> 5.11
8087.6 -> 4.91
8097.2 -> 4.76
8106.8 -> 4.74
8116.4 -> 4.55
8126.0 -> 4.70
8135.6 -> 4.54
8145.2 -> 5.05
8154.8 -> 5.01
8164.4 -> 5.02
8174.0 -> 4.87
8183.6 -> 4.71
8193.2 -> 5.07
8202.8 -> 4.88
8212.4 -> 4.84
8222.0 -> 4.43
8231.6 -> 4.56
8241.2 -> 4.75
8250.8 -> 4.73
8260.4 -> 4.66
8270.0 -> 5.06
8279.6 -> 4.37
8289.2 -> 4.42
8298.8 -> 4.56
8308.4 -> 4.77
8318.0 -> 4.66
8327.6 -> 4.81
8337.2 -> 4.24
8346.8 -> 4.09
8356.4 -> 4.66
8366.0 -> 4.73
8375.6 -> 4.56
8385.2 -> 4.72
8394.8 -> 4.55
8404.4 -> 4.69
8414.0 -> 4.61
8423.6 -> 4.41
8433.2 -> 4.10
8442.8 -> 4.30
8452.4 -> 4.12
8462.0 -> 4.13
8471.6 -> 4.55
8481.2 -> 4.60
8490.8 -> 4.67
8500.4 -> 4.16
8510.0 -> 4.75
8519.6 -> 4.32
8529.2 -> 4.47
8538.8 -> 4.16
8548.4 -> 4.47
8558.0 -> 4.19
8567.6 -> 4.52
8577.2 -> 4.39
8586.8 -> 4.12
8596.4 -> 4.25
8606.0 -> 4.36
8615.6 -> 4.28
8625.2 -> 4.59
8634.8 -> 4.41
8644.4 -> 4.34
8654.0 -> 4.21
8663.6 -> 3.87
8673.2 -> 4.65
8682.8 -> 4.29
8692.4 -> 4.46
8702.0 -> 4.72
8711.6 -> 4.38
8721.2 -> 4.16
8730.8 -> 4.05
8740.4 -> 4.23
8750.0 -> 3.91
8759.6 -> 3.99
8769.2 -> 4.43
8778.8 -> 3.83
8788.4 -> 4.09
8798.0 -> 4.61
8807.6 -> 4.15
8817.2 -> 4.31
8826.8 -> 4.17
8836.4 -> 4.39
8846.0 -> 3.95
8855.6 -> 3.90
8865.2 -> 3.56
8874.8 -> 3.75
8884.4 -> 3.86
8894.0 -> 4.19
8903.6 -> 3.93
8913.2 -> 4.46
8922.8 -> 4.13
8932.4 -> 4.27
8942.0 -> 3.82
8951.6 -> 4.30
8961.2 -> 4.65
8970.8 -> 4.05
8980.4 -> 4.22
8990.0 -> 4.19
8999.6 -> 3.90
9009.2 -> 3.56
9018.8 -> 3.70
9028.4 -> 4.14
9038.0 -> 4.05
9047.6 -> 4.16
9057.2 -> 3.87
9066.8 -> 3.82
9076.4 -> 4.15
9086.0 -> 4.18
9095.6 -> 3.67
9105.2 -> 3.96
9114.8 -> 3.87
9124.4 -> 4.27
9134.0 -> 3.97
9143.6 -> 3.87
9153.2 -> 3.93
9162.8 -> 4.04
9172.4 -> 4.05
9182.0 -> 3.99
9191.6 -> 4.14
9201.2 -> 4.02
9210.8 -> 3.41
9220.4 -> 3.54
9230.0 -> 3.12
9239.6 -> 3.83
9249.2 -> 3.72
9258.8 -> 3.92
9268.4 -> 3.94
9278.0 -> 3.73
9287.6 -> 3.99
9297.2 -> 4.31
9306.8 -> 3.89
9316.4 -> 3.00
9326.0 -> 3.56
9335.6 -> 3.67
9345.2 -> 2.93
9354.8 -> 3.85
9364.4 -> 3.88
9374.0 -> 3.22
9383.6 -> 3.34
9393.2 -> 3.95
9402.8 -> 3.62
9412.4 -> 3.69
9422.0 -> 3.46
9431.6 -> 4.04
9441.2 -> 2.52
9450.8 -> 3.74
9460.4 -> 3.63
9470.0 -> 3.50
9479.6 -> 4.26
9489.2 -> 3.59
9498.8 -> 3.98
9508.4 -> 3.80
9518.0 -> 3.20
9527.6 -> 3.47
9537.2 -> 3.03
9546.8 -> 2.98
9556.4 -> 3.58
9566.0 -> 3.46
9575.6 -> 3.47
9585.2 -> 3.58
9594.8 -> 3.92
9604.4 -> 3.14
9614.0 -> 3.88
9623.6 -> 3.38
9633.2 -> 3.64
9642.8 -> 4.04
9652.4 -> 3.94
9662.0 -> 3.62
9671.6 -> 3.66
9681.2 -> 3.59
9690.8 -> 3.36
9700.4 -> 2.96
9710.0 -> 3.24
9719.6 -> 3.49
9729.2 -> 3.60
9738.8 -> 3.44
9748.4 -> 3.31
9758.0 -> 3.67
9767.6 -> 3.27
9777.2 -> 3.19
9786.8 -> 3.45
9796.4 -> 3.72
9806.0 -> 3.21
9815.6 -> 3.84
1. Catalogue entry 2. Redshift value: 0.000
